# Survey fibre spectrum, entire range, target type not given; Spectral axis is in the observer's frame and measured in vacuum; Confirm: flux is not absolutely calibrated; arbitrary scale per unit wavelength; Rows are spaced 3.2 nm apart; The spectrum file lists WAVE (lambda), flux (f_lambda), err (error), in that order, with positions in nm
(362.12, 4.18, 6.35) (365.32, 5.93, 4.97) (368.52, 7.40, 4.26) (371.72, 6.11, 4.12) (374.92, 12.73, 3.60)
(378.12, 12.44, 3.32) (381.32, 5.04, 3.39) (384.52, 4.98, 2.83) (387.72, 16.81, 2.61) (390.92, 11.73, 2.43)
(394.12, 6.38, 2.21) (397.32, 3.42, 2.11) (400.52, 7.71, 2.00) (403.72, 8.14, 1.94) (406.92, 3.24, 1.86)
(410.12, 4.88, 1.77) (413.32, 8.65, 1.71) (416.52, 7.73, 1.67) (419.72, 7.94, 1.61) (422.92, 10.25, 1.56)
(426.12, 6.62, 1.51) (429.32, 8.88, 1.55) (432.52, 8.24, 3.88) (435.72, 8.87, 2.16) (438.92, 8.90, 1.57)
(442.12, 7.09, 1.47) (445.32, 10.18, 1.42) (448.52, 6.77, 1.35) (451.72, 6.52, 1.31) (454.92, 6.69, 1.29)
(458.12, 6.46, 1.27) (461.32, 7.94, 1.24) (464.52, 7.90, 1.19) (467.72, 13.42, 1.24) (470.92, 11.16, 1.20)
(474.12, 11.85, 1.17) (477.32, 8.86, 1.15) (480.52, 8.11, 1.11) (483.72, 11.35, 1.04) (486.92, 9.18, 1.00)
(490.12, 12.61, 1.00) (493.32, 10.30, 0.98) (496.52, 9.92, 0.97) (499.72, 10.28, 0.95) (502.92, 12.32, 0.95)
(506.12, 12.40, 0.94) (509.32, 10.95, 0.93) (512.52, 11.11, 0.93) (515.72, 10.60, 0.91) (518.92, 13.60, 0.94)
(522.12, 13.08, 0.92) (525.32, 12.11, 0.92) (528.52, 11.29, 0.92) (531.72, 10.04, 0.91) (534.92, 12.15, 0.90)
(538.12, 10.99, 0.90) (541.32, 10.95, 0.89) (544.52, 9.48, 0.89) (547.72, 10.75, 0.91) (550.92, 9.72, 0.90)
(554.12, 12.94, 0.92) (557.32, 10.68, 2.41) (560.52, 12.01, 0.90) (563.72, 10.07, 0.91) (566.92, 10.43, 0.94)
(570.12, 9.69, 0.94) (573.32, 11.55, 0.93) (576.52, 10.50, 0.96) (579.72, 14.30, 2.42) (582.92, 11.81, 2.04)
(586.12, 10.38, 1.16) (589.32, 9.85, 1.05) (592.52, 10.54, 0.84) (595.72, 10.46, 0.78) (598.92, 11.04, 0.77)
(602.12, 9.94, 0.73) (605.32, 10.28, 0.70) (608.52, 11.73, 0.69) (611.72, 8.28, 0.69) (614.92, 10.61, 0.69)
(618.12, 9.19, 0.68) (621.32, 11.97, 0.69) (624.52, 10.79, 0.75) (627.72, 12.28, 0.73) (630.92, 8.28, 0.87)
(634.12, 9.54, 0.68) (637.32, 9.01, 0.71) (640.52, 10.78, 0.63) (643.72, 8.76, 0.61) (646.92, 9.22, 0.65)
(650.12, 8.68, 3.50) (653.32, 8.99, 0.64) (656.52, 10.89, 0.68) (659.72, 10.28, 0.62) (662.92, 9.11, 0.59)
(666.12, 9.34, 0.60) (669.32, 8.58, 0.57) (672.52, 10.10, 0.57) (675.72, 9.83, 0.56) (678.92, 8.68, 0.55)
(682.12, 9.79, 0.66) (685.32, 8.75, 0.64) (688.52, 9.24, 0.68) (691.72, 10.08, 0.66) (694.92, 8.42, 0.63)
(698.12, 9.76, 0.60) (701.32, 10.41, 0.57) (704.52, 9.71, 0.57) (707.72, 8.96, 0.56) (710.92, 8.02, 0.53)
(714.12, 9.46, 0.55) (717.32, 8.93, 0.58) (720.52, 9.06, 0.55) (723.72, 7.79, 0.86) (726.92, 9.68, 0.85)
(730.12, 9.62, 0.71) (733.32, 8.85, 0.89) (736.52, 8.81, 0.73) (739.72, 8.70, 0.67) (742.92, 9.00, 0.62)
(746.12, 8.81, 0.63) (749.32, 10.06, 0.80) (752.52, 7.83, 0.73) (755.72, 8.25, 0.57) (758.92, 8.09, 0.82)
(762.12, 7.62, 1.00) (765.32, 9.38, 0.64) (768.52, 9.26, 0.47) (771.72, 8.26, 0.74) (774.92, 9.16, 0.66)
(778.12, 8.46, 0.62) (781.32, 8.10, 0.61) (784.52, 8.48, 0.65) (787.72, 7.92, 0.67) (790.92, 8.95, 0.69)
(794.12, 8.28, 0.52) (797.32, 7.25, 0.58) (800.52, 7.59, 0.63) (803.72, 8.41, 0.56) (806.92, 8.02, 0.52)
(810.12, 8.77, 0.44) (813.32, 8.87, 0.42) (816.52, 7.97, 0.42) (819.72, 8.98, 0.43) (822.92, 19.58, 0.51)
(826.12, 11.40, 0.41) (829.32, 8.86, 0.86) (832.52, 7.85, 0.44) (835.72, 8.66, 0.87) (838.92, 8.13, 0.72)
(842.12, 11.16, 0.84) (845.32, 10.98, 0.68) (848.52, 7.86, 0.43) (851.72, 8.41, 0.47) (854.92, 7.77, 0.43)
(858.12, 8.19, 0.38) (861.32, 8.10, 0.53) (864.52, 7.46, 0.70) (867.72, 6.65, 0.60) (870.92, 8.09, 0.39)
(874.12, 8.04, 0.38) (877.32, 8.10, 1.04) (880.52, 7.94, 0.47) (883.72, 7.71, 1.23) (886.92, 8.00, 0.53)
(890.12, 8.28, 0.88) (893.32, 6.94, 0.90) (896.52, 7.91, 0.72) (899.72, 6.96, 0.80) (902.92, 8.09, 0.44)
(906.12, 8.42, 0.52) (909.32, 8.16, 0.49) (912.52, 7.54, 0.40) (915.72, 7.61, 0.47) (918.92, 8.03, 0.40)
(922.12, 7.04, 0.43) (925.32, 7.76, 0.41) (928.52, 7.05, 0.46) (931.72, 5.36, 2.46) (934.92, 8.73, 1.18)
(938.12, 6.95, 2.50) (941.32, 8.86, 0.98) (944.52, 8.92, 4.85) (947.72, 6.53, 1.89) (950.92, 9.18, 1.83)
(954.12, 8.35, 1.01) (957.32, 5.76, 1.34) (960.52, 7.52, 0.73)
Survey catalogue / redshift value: 0.25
